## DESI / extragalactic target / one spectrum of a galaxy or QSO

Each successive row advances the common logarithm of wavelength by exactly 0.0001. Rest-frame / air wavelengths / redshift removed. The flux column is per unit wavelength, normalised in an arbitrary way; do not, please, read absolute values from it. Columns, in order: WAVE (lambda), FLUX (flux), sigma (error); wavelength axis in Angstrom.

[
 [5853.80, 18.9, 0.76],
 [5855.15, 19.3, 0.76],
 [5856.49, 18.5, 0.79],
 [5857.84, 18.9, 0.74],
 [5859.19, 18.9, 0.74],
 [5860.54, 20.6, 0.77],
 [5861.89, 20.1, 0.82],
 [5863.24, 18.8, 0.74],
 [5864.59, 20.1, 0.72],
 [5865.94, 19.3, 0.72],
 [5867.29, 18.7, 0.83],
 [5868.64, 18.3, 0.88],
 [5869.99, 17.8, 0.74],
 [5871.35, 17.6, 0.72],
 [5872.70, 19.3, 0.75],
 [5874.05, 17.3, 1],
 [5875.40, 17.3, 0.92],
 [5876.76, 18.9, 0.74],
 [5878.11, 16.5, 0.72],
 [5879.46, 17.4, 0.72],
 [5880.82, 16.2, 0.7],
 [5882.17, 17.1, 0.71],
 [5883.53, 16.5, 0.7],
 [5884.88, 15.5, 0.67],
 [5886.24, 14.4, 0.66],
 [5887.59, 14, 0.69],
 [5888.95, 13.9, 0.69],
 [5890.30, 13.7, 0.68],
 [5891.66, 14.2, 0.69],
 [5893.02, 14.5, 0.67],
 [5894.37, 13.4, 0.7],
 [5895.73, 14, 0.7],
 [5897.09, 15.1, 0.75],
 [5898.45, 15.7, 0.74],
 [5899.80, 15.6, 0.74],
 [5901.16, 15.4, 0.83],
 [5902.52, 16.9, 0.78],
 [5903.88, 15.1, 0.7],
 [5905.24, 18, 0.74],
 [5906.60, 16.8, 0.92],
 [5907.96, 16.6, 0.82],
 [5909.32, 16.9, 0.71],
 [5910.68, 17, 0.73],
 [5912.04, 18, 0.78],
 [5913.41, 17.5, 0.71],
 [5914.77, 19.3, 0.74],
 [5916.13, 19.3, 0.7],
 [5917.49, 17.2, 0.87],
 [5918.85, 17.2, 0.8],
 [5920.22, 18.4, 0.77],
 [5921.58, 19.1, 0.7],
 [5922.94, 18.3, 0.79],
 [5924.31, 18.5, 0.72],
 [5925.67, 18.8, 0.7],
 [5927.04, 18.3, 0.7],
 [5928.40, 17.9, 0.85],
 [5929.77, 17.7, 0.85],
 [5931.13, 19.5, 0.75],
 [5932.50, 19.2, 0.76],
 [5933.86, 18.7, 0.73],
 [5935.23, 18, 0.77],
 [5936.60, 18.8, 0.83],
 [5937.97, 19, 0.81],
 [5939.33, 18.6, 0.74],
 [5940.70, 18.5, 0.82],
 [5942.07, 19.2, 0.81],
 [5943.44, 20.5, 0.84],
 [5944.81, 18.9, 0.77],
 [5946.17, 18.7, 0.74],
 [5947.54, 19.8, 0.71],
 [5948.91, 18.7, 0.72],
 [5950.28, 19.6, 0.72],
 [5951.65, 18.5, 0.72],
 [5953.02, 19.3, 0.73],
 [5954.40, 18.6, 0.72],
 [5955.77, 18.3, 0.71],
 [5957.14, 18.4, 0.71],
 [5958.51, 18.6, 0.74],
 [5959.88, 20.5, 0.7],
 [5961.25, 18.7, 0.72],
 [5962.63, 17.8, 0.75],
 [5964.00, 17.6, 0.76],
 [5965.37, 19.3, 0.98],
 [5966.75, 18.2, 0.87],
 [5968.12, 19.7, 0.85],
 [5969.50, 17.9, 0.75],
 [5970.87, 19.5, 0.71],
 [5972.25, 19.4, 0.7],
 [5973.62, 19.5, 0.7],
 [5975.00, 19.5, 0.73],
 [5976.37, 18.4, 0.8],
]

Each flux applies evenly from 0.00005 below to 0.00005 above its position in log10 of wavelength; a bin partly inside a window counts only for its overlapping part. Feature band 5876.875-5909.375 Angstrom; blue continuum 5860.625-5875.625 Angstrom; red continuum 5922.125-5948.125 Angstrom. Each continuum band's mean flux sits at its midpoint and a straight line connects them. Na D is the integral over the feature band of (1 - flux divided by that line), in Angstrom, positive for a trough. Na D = 5.5 Angstrom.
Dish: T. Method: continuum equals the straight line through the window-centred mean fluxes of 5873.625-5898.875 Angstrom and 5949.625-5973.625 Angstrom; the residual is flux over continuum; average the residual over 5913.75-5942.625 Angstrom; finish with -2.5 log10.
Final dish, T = -0.07 mag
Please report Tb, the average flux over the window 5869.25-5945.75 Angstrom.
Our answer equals 17.2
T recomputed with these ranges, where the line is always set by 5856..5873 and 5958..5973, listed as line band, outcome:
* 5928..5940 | 0.02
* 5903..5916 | 0.10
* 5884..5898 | 0.30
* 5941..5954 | -0.02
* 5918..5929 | 0.04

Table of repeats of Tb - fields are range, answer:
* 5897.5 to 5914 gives 16.6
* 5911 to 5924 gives 18.2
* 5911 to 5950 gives 18.6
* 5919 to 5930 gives 18.3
